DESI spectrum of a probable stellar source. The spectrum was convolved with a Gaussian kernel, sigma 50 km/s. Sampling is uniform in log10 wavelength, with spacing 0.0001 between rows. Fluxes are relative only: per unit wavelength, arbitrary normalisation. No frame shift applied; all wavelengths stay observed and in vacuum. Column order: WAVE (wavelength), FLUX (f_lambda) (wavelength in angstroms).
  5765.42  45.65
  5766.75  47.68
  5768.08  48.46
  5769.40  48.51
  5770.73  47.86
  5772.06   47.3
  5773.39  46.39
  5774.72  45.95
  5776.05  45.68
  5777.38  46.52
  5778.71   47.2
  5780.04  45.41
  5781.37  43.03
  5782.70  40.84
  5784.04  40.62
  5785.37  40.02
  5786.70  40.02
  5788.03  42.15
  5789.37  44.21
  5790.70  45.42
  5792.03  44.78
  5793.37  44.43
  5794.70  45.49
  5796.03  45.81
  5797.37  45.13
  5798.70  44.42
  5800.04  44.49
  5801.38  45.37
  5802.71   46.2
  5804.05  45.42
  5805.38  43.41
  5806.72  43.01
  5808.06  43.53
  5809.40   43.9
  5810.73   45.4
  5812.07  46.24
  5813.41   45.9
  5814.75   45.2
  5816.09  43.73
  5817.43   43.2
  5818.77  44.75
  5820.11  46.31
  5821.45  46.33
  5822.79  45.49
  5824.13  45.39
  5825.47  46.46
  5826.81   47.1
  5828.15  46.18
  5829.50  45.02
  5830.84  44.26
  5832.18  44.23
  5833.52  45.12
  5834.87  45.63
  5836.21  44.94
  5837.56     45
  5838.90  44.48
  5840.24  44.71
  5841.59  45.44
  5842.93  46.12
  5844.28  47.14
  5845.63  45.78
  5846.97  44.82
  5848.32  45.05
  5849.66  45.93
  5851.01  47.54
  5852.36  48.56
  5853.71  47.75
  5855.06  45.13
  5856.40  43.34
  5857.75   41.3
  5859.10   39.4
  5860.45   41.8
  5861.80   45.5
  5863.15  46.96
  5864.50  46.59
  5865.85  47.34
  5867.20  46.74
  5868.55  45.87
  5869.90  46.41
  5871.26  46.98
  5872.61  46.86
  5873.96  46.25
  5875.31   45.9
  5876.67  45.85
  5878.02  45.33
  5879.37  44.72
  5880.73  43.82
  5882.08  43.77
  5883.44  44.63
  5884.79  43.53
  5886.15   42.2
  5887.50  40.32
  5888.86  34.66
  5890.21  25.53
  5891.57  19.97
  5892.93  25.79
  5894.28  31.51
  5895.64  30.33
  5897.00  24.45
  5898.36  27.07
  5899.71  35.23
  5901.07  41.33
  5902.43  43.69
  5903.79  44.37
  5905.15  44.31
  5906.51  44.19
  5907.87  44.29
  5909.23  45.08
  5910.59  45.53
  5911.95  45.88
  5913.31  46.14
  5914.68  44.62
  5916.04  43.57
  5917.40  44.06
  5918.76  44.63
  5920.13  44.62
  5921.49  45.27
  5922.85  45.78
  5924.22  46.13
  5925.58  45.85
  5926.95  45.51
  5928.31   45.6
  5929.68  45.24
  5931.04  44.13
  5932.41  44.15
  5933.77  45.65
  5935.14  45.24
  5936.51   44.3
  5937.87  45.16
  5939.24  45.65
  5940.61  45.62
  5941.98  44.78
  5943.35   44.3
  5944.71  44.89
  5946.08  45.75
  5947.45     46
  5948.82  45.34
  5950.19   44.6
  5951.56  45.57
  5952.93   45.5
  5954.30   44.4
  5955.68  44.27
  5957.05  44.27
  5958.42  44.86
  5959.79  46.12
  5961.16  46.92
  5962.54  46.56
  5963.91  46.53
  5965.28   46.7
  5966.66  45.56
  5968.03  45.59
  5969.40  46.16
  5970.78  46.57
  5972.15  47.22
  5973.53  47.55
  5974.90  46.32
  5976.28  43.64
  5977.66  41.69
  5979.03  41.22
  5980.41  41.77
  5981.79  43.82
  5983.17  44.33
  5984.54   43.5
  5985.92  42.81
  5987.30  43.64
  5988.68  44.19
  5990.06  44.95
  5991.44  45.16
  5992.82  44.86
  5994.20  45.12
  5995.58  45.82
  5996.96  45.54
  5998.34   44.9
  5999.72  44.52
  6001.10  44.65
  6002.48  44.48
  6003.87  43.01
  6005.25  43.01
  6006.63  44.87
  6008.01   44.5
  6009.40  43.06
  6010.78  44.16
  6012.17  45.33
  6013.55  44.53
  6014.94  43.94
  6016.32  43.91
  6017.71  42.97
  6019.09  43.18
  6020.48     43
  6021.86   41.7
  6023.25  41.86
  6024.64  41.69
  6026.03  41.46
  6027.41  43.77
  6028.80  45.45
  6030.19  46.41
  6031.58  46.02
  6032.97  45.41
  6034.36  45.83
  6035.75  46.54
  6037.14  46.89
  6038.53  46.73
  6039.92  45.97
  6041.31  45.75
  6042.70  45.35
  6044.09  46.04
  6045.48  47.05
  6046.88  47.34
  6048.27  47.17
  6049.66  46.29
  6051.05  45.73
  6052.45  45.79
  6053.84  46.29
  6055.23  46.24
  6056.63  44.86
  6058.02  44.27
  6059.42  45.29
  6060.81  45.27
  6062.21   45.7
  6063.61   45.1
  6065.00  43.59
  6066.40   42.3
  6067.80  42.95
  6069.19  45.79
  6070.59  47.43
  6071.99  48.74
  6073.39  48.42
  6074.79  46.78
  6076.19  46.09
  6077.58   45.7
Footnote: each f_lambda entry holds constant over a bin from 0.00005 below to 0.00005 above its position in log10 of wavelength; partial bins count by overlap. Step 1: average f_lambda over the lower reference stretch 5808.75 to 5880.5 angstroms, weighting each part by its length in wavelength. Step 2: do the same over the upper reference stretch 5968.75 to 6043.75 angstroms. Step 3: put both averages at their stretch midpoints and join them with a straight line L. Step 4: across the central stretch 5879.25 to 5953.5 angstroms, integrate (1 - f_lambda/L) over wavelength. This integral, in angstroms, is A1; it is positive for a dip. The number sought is 4.9 angstroms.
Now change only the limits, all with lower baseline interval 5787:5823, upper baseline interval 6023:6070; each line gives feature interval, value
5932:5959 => 0.0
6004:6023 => 0.7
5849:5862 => 0.1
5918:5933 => -0.1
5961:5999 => 0.2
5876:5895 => 2.9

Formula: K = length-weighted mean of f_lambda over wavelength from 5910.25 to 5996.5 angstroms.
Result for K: 45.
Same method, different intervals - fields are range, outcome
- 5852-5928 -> 42.2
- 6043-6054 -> 46.4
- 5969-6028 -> 44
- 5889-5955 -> 42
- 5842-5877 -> 45.6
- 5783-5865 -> 44.8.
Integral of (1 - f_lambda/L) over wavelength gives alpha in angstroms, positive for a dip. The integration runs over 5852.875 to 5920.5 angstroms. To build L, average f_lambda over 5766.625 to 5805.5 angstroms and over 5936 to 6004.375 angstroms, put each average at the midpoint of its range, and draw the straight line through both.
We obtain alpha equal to 4.87 angstroms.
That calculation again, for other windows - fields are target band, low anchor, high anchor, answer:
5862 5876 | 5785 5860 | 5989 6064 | -0.5 angstroms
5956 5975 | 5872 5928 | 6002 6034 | -1.6 angstroms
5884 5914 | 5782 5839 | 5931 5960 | 4.9 angstroms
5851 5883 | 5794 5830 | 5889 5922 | -3.1 angstroms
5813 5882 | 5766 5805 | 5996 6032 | -1.1 angstroms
